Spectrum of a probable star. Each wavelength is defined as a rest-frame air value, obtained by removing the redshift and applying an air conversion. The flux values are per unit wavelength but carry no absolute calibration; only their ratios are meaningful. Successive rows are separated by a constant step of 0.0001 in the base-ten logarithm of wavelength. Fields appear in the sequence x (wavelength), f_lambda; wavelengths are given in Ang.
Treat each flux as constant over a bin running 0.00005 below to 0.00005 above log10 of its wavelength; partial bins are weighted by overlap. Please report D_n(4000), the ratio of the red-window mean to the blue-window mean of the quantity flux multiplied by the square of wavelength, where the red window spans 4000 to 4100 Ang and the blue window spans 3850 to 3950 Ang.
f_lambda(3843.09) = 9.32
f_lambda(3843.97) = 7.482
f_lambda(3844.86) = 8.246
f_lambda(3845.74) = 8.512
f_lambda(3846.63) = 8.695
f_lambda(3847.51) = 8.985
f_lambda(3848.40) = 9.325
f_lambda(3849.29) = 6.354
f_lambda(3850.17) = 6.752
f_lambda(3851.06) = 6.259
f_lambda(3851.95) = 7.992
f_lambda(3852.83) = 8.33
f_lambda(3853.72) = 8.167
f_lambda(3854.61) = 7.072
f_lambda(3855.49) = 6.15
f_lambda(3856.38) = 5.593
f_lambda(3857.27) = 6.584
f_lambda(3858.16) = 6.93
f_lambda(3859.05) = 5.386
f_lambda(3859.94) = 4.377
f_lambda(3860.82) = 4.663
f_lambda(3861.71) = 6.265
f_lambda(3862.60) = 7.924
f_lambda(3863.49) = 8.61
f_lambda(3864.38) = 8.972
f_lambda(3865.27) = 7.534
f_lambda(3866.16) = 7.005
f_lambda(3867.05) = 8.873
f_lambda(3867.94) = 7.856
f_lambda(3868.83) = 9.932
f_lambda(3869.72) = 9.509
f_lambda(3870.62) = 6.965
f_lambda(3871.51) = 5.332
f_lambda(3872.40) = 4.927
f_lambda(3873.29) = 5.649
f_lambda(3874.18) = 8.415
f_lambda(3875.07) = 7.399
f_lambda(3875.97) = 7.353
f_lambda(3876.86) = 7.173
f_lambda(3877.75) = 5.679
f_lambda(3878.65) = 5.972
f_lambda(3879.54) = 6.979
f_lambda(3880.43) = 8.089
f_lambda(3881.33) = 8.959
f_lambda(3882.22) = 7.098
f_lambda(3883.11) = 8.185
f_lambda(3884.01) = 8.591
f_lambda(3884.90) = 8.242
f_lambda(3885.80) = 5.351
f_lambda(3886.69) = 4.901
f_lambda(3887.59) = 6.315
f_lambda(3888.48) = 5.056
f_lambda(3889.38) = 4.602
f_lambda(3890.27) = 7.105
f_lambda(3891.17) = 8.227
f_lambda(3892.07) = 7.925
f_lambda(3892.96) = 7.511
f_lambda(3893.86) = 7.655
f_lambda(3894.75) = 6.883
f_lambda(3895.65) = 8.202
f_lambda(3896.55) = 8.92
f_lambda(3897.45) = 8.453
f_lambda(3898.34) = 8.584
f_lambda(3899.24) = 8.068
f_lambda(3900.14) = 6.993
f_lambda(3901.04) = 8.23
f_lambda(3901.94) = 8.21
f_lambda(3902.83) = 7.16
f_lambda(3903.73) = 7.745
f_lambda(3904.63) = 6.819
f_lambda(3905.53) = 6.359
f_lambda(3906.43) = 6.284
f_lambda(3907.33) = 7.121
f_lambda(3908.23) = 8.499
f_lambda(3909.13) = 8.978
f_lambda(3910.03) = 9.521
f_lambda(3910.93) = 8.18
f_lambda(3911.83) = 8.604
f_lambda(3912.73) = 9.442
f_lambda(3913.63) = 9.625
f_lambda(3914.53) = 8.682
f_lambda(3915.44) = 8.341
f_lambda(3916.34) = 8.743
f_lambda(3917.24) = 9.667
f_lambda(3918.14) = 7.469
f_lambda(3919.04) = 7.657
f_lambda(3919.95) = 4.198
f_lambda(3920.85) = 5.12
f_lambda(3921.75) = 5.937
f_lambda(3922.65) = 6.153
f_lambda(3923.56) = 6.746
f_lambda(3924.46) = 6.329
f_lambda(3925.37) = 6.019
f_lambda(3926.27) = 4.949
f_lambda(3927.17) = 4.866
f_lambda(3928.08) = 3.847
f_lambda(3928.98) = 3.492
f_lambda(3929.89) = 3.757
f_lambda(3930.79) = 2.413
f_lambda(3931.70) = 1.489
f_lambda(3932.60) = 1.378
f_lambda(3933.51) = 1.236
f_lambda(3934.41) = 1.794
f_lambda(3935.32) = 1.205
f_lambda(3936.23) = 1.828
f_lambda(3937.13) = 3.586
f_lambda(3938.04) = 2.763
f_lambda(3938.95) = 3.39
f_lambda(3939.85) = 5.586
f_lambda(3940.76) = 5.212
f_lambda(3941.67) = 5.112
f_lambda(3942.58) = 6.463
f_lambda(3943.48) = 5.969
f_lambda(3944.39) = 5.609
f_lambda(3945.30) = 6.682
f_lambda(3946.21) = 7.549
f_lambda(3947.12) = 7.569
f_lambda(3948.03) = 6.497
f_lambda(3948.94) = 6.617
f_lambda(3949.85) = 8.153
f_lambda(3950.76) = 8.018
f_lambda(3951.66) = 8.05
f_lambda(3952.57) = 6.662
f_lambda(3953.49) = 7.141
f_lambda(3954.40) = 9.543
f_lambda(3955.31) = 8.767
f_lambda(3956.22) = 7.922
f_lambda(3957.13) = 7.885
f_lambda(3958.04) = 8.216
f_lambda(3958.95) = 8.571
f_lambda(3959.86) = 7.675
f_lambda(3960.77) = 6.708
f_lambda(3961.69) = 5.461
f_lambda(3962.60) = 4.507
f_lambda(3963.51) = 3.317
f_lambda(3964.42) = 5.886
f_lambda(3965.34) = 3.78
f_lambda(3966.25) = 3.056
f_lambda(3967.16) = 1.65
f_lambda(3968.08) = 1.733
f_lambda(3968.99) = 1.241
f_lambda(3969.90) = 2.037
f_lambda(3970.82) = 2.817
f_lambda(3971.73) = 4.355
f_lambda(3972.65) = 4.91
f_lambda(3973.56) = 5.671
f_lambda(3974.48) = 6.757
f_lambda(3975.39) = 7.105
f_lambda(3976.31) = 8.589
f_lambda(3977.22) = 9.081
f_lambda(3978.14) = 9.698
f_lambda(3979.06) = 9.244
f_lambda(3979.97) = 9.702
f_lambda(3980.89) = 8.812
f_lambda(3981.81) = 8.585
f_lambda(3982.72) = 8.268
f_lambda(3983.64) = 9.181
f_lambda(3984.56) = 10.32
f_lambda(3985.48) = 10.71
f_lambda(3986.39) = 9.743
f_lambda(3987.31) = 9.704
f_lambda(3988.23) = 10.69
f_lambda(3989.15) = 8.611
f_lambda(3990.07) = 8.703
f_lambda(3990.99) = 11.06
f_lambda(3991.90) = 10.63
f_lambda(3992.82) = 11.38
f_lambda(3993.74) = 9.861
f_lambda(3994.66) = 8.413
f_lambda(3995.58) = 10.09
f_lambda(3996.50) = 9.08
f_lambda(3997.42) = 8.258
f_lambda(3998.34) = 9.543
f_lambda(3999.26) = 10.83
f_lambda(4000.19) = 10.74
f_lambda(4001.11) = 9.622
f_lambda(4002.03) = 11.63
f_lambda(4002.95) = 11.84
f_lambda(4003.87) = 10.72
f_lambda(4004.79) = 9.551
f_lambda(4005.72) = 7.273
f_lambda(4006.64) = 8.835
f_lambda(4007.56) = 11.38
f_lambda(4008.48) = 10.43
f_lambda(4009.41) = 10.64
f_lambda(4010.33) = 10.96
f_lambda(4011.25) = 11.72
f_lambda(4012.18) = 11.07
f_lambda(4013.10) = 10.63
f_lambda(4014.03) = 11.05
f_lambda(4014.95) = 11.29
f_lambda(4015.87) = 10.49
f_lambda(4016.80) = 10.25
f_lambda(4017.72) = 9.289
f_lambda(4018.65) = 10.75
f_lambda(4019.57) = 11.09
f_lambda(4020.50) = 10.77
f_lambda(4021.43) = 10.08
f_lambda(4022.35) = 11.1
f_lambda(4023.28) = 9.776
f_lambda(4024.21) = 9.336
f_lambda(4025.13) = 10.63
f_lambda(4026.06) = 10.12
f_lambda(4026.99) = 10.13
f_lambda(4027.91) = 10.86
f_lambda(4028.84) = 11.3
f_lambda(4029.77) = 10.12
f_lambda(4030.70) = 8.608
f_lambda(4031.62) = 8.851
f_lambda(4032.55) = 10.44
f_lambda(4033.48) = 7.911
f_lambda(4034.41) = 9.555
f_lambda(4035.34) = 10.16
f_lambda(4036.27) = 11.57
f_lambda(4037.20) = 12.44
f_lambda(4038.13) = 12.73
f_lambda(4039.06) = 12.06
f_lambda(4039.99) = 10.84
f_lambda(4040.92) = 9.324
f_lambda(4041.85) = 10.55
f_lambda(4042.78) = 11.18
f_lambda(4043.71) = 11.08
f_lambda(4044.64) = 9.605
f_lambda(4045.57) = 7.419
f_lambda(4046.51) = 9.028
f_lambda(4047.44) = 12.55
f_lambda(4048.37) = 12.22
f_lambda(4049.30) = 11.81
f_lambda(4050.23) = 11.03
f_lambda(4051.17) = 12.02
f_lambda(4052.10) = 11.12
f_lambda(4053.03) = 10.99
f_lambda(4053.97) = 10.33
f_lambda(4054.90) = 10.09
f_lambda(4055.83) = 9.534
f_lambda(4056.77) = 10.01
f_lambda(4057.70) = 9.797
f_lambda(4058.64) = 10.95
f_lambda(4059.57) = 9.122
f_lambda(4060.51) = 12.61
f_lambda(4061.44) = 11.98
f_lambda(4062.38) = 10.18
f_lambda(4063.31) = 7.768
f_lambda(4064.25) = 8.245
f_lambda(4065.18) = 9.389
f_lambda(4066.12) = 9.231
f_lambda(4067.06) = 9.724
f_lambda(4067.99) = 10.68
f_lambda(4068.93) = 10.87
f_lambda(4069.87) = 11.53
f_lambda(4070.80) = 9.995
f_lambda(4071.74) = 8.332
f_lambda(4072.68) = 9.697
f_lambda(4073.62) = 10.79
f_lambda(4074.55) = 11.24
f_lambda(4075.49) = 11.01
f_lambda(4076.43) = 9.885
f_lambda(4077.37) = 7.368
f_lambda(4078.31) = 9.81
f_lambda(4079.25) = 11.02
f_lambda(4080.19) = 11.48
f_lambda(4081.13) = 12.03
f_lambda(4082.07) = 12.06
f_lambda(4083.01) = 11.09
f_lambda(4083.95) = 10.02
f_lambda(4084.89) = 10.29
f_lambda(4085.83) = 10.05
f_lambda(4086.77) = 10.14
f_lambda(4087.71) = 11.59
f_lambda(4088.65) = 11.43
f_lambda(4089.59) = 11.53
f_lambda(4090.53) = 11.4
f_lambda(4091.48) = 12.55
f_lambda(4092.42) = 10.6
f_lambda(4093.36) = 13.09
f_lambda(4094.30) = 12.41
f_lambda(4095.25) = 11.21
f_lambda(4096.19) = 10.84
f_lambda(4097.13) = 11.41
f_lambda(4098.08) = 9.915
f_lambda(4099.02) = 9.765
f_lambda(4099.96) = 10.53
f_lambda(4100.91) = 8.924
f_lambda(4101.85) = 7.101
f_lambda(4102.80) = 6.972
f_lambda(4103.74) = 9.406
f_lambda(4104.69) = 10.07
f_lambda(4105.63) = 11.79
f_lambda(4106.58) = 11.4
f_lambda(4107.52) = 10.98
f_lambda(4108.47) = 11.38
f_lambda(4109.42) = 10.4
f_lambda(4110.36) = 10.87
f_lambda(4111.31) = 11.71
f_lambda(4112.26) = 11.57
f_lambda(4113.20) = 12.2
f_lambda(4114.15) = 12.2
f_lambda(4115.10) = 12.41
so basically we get 1.73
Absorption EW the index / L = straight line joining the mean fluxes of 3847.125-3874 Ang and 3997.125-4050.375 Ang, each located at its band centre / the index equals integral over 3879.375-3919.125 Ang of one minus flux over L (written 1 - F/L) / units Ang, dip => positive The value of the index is 1.0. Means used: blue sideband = 7.15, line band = 7.75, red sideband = 10.4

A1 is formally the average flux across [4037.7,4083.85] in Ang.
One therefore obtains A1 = 10.5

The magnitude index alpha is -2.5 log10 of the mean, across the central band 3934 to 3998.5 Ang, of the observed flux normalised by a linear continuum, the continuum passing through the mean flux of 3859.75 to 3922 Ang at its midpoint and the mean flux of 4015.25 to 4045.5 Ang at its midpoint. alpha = 0.30 mag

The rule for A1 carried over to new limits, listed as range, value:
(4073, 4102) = 10.8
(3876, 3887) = 7.14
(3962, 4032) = 8.83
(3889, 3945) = 6.24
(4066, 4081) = 10.2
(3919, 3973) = 5.1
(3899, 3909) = 7.44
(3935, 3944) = 4.17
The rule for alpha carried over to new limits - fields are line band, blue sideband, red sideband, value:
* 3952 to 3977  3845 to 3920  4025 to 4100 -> 0.48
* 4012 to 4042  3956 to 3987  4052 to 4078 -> -0.21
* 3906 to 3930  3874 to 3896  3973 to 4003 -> 0.12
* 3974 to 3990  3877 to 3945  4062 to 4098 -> -0.12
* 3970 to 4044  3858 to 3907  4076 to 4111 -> -0.06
